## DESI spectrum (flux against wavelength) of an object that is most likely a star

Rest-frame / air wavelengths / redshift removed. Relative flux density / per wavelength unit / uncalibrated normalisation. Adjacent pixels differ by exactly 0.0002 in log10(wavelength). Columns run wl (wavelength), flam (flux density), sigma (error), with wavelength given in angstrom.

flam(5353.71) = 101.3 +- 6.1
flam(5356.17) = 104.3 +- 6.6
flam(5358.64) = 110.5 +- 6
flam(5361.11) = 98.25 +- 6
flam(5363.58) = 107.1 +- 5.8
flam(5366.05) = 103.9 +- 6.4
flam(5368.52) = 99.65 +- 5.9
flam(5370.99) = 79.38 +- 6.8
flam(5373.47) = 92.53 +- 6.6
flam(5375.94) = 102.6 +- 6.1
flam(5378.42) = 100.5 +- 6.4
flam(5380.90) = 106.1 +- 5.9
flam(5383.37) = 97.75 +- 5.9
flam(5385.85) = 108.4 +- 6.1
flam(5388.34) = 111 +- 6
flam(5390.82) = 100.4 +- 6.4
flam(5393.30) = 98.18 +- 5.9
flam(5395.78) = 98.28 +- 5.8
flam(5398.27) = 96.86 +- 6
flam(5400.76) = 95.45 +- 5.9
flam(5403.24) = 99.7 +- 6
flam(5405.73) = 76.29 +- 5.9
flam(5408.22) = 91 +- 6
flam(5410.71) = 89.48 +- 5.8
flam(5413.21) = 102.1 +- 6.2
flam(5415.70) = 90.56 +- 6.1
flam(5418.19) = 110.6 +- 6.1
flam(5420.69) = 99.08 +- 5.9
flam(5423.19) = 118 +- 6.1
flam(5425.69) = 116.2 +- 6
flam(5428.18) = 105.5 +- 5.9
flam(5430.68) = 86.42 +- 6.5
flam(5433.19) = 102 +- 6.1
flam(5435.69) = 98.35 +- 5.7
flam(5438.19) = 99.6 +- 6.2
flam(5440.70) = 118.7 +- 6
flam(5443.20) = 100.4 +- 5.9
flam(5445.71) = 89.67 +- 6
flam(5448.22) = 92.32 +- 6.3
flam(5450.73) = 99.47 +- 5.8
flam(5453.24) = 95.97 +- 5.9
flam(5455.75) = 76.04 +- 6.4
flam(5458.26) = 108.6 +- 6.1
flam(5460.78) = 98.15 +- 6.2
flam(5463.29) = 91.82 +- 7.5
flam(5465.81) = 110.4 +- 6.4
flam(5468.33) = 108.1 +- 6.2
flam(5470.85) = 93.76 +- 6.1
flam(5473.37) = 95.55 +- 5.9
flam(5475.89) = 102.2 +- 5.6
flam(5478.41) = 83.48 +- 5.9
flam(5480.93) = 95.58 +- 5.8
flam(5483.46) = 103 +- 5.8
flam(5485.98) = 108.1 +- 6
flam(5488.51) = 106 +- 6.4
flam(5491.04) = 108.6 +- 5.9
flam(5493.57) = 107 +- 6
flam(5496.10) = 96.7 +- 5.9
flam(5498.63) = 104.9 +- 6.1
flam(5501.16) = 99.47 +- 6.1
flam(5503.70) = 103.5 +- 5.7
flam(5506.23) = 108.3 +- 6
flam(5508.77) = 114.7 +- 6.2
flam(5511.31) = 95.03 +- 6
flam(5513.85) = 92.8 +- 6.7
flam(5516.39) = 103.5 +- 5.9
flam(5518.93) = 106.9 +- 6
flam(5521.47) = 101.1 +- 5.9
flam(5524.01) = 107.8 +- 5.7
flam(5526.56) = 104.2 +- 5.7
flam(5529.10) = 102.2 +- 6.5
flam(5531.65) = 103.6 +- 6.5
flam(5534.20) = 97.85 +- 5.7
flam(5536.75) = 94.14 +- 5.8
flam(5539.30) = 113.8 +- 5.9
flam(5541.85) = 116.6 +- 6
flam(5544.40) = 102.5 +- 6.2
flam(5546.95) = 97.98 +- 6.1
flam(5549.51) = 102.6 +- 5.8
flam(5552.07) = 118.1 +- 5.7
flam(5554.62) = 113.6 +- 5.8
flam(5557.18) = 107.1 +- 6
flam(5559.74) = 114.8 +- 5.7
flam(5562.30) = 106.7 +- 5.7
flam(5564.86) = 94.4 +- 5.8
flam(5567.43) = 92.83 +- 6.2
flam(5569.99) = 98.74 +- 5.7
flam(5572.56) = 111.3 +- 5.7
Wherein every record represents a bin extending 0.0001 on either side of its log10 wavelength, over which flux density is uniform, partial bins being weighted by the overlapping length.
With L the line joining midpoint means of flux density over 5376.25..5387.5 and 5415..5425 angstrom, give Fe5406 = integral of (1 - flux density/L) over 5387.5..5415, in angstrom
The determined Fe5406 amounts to 2.29 angstrom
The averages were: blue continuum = 103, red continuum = 106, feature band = 95.9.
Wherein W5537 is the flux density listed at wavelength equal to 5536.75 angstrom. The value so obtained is 94.14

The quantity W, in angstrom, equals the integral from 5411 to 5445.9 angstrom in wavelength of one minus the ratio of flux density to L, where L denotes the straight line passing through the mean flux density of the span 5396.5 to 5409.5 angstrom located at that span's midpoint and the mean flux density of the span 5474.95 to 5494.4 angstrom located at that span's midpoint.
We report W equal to -2.8 angstrom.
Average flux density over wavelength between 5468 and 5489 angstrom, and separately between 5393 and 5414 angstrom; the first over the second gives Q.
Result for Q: 1.05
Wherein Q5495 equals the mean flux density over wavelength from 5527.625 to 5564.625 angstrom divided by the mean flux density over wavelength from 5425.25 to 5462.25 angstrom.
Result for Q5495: 1.08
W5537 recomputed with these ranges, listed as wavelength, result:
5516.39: 103.5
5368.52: 99.65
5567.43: 92.83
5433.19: 102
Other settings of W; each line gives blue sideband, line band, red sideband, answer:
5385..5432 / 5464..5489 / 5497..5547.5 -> 0.4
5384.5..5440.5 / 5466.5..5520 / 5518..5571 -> 0.5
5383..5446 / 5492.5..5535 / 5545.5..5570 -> 0.2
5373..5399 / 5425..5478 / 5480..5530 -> 1.8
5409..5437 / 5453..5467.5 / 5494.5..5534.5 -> 0.7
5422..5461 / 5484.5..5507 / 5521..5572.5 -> -0.4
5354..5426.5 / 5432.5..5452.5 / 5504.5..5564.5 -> 0.4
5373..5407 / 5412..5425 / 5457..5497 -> -0.6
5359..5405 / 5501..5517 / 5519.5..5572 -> 0.1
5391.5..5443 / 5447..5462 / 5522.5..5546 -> 0.9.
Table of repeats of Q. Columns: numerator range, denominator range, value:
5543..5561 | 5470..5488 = 1.11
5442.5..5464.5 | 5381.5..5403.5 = 0.94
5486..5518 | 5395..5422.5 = 1.08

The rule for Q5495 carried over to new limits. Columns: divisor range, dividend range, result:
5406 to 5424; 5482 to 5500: 1.07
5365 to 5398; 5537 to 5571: 1.06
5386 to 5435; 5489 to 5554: 1.05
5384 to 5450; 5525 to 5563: 1.07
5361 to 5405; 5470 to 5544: 1.03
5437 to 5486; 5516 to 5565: 1.08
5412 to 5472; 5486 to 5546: 1.04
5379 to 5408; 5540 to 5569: 1.08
